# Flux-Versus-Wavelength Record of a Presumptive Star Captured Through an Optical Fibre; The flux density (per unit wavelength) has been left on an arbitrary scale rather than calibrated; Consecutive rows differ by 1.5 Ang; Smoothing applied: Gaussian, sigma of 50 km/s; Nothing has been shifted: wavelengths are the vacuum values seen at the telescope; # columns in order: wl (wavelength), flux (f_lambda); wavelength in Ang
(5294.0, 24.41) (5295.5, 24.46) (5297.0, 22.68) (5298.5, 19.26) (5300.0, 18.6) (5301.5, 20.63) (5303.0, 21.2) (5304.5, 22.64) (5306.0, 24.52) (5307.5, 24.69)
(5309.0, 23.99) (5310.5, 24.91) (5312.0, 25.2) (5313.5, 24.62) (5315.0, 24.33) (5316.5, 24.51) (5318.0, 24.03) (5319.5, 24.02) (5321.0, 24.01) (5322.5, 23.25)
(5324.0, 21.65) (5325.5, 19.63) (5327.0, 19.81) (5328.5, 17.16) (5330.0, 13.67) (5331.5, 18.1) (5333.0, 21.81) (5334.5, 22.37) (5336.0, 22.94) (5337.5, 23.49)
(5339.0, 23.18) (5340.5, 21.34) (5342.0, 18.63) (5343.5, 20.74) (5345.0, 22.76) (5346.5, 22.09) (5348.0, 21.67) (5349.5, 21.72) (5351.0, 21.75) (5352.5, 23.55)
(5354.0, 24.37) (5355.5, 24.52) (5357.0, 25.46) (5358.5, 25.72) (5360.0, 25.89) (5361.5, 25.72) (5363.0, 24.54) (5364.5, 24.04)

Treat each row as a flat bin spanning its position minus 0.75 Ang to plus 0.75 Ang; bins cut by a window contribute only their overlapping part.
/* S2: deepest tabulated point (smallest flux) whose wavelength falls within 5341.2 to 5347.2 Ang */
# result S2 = 18.63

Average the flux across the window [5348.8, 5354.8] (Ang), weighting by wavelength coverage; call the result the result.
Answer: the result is 22.9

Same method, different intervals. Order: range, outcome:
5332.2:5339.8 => 22.7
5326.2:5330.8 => 16.9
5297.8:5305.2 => 20.5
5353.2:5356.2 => 24.4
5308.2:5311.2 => 24.4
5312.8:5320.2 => 24.3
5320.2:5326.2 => 22.2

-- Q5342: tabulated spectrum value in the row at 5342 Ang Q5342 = 18.63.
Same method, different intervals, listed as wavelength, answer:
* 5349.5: 21.72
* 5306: 24.52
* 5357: 25.46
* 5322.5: 23.25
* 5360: 25.89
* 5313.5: 24.62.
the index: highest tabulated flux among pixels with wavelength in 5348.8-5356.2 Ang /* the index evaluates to 24.52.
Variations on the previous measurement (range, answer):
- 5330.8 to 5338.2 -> 23.49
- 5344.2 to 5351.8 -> 22.76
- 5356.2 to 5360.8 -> 25.89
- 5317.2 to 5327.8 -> 24.03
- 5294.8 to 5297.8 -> 24.46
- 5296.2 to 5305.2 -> 22.68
